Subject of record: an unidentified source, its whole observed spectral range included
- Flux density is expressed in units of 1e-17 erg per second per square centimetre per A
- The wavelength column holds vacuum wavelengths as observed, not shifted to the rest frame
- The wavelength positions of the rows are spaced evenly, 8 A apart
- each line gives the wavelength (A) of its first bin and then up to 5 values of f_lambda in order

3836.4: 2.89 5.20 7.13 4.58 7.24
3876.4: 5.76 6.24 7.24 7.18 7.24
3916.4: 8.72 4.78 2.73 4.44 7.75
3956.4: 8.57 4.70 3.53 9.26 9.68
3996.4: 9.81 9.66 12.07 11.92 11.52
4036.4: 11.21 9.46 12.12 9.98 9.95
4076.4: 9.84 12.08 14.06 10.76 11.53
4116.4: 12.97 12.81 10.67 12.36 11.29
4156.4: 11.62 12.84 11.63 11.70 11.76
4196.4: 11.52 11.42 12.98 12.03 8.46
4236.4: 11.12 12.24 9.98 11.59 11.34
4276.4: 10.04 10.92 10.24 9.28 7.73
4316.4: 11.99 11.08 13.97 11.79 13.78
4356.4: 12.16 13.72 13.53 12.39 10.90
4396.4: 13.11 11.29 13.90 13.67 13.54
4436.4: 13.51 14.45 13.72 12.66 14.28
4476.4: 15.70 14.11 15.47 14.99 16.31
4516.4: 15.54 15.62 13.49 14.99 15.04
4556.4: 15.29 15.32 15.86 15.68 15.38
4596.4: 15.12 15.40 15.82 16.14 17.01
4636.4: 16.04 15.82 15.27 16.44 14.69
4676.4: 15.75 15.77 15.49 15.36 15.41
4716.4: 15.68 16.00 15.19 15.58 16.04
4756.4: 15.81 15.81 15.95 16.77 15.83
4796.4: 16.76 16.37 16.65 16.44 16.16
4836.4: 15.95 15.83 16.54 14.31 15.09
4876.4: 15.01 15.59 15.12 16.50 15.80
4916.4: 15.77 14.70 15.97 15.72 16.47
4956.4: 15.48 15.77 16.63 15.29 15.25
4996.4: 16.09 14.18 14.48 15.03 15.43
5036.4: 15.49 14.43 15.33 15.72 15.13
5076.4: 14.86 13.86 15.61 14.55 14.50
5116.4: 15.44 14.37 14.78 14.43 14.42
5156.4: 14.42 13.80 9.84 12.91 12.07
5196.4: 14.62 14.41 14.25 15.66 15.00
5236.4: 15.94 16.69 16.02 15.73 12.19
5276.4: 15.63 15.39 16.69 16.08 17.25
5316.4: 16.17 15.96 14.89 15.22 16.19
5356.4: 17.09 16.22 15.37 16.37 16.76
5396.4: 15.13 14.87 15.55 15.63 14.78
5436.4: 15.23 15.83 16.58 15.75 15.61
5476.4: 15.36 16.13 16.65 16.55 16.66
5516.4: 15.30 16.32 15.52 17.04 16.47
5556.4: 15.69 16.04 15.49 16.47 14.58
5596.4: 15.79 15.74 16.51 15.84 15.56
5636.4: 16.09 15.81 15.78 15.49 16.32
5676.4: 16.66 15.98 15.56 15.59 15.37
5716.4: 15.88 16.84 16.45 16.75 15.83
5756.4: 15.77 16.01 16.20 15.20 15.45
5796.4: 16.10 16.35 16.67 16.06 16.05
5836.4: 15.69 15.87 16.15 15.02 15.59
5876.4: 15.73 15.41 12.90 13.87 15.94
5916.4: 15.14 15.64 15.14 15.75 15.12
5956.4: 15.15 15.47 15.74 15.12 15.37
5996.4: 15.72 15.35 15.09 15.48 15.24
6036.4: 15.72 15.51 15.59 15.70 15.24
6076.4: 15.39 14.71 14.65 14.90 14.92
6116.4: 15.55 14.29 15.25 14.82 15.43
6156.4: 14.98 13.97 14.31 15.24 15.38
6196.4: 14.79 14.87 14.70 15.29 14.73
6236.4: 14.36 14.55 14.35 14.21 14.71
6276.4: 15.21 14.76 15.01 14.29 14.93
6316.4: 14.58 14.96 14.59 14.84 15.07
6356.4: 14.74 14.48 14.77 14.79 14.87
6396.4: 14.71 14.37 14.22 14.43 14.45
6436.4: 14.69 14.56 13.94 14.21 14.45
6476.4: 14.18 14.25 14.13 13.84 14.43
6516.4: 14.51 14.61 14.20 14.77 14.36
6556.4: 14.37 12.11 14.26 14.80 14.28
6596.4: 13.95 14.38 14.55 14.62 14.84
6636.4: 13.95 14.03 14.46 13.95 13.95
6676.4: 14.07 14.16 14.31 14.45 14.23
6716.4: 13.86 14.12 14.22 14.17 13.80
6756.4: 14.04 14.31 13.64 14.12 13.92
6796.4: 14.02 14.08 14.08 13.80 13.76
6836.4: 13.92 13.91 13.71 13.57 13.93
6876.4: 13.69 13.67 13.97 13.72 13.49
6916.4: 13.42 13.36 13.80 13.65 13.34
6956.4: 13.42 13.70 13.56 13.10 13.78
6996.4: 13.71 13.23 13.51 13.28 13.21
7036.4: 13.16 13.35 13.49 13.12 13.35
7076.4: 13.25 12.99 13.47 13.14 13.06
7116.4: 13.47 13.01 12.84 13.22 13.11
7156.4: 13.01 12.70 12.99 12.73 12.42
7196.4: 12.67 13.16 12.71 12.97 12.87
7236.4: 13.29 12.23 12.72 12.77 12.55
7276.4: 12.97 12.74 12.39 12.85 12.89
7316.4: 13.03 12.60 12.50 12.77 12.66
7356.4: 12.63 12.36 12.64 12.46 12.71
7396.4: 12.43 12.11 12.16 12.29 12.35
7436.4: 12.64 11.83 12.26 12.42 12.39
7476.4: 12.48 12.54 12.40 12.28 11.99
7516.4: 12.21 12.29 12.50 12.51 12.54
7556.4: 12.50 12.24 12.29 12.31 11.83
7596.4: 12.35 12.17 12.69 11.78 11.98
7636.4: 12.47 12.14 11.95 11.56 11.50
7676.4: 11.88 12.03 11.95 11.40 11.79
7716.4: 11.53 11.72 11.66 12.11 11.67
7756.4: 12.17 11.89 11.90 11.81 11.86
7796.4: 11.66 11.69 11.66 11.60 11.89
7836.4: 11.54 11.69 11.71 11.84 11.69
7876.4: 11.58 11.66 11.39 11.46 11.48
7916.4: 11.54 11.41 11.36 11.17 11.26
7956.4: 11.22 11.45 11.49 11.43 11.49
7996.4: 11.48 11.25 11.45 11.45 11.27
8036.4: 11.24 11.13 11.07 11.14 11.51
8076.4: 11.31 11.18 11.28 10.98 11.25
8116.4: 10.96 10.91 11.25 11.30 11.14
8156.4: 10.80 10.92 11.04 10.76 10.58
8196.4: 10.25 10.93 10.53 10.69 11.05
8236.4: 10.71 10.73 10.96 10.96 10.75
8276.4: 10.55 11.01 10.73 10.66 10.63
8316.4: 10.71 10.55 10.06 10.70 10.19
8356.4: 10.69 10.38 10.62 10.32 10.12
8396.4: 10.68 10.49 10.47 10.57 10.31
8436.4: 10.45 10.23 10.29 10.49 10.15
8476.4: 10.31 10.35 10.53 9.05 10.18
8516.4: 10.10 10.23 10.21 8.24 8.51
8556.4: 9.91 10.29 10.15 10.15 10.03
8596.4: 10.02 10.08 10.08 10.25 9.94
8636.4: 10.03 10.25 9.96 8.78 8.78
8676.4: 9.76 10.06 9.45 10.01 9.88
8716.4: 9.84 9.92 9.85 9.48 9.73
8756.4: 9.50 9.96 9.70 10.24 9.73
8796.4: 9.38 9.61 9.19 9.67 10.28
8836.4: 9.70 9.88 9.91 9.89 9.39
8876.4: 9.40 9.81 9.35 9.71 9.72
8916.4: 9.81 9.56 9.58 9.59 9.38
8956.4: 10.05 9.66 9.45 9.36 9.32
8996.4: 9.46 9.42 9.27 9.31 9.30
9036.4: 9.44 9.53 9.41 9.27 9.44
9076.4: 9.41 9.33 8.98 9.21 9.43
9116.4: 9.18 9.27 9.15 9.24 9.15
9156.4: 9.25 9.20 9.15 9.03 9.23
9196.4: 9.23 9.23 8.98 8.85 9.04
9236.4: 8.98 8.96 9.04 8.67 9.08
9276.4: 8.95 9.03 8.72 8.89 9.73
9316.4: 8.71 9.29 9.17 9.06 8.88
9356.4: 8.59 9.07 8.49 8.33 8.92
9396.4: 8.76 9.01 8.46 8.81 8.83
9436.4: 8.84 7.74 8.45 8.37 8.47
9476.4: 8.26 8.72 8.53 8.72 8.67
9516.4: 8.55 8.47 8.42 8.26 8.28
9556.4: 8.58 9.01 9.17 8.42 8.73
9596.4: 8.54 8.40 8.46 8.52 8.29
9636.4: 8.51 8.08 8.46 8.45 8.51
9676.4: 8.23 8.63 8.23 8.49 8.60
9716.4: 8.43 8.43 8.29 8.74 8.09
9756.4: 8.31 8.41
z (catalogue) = 0.00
